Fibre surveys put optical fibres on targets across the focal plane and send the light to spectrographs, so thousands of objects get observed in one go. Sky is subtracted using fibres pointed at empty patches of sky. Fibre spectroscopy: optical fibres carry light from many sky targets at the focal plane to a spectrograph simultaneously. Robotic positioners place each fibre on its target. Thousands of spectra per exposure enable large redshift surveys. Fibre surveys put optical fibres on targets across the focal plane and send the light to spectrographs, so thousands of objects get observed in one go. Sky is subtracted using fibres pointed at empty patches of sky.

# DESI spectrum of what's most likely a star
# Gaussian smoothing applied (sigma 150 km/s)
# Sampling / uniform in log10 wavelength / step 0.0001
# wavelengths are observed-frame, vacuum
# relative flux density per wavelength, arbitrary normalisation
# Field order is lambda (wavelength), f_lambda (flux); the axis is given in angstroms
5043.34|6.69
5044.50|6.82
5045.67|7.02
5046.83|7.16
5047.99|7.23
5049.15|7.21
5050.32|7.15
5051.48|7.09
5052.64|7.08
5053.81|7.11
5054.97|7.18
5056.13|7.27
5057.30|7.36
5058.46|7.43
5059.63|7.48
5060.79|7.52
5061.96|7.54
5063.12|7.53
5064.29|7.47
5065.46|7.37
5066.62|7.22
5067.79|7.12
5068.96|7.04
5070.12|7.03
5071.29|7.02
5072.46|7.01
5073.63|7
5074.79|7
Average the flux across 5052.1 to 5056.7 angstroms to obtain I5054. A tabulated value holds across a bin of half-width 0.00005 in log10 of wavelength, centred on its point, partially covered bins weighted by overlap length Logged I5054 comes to 7.16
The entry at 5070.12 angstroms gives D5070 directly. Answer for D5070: 7.03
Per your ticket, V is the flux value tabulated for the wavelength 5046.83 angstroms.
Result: 7.16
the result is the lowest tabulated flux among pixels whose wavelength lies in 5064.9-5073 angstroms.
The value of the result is 7.01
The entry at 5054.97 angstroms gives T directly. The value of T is 7.18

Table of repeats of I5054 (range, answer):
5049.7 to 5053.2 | 7.11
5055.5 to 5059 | 7.36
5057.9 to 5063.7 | 7.5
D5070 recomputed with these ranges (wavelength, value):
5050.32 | 7.15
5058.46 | 7.43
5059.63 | 7.48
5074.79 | 7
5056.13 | 7.27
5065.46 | 7.37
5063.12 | 7.53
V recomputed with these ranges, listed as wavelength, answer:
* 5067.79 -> 7.12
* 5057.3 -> 7.36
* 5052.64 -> 7.08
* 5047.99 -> 7.23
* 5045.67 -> 7.02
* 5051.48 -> 7.09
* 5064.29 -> 7.47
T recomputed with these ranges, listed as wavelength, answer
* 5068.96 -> 7.04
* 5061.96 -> 7.54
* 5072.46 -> 7.01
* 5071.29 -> 7.02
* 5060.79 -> 7.52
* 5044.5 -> 6.82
